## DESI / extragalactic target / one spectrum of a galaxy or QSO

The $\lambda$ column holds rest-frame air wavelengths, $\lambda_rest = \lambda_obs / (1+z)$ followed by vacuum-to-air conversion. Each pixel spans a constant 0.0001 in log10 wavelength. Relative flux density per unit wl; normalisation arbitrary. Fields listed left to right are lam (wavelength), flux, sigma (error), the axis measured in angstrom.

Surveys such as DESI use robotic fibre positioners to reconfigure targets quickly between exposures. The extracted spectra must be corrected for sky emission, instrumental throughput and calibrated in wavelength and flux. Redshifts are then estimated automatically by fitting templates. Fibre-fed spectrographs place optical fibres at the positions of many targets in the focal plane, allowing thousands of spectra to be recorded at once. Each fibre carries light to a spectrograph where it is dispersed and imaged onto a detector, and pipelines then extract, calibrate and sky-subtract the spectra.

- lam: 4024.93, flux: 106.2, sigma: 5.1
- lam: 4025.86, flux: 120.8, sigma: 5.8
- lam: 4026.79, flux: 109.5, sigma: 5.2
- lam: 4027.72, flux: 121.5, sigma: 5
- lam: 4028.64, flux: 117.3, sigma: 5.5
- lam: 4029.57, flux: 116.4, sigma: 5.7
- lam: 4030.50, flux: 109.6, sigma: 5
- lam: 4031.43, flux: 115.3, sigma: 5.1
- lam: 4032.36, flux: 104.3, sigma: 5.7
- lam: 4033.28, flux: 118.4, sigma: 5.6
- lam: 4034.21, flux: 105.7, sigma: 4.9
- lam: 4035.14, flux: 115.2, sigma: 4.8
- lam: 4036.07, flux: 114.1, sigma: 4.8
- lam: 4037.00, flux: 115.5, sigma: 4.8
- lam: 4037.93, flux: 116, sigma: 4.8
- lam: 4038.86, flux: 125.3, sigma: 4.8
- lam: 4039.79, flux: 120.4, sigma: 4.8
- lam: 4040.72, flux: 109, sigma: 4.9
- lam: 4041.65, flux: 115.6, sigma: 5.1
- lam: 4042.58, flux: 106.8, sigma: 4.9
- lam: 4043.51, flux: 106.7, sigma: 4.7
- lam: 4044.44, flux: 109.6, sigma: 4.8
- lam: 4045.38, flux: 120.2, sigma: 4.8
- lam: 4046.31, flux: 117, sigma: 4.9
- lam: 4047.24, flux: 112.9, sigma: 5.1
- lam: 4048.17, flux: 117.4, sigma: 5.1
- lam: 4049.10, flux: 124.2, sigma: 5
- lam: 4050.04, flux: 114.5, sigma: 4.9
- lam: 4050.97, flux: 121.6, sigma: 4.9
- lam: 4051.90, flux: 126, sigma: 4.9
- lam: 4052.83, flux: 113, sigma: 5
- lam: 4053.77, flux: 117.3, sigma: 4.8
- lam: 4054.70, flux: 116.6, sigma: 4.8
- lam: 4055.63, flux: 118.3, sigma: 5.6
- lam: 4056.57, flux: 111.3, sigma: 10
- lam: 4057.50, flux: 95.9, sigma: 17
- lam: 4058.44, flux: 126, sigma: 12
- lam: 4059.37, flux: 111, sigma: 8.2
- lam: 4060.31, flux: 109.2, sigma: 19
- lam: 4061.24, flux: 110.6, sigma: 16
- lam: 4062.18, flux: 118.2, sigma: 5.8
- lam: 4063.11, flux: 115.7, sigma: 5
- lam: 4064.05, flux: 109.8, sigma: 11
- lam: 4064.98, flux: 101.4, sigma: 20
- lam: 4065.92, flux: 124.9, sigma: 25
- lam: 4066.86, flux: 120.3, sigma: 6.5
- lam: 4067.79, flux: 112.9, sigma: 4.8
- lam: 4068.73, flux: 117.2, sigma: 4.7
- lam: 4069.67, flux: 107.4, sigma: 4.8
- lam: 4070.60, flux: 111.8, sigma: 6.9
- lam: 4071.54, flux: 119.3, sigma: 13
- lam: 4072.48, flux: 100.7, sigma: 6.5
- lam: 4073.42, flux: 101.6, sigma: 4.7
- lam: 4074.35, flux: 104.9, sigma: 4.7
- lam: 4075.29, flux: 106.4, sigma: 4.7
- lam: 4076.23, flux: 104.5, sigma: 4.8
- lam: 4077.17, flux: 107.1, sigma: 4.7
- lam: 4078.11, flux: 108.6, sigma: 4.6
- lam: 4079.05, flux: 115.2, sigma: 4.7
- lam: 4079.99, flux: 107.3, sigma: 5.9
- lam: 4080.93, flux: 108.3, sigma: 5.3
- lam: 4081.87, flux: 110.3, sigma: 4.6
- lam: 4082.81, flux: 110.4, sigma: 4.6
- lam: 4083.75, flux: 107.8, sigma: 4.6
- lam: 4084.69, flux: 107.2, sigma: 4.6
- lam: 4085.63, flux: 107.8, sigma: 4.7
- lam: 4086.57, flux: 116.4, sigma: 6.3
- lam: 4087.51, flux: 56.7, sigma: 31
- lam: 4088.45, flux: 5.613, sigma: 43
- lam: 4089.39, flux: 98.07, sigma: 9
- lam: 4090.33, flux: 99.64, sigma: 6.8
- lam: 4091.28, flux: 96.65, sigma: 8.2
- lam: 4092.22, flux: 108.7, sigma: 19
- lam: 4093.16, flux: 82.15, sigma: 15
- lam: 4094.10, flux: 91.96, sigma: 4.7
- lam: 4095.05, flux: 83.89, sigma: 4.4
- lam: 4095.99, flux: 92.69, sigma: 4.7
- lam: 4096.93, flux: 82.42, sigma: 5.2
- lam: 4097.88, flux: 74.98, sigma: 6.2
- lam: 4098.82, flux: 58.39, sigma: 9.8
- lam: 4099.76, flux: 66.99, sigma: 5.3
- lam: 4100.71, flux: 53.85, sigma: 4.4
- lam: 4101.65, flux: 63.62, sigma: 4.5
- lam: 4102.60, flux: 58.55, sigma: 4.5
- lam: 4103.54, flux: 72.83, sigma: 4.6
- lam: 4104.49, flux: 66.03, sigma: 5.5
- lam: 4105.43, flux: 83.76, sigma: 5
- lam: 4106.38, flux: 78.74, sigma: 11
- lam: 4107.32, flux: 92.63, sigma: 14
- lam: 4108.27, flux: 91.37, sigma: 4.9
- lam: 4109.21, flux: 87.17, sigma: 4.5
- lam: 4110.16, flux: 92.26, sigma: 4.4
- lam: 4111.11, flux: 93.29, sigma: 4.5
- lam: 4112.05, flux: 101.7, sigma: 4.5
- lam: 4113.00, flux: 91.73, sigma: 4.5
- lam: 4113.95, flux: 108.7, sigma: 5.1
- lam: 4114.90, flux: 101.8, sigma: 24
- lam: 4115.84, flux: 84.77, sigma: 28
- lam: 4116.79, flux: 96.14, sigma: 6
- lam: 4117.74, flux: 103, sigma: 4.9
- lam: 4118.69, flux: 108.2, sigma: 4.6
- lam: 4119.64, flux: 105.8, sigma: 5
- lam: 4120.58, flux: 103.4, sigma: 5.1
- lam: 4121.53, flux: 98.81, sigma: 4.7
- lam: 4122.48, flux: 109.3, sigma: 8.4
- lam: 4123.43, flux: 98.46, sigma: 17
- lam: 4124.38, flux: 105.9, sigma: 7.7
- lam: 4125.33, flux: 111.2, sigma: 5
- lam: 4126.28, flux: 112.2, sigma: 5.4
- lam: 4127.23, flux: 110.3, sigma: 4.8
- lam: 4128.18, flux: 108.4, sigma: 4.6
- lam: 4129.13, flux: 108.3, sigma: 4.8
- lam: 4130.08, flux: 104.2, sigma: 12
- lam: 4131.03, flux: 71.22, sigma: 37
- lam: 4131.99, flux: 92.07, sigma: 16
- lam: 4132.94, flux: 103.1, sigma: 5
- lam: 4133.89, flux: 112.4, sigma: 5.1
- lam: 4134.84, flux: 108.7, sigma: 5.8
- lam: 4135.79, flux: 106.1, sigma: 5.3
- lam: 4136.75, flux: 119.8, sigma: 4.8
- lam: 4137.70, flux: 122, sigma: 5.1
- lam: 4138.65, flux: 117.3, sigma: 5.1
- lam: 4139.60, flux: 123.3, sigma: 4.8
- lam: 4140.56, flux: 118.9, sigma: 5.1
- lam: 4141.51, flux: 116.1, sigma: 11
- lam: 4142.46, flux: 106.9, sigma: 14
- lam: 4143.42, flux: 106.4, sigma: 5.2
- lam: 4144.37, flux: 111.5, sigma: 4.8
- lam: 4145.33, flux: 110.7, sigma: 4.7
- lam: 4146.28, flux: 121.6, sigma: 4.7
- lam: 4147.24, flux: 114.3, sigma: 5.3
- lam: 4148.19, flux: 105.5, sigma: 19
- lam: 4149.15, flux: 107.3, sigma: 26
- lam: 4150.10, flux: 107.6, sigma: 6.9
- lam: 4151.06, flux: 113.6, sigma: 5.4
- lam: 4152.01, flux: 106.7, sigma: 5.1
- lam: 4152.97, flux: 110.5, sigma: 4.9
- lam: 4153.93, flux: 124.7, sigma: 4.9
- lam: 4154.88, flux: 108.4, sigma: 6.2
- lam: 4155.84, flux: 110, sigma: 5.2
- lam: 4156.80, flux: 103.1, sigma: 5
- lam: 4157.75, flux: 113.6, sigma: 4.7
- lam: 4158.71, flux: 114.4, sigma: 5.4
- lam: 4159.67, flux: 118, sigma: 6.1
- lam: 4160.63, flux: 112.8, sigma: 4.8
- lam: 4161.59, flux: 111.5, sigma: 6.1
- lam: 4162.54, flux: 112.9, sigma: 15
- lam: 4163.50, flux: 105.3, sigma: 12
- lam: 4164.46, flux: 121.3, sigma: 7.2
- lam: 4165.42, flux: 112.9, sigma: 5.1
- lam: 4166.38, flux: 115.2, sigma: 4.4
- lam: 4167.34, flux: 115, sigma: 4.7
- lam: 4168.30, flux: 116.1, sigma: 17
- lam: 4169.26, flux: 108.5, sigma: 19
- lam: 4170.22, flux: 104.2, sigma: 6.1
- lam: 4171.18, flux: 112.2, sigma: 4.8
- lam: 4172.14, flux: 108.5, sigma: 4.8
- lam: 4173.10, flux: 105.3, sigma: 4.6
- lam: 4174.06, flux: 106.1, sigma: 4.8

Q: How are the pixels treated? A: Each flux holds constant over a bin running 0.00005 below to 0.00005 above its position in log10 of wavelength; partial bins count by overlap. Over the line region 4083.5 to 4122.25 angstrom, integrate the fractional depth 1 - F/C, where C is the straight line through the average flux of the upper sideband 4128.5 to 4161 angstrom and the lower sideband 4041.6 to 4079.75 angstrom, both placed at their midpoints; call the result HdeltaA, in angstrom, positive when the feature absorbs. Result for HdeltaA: 8.4 angstrom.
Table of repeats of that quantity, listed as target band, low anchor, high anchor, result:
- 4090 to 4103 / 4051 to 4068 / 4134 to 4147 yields 3.98 angstrom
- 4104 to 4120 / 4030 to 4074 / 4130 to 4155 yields 2.60 angstrom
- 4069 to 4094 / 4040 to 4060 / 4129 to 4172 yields 2.90 angstrom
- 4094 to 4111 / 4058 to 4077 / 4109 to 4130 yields 4.49 angstrom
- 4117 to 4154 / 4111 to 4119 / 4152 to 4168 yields -1.18 angstrom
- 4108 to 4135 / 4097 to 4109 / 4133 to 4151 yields -2.83 angstrom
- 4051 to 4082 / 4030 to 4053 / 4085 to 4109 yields -4.08 angstrom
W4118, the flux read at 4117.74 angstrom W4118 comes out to 103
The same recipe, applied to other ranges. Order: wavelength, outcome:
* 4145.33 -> 110.7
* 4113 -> 91.73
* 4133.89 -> 112.4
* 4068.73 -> 117.2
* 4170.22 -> 104.2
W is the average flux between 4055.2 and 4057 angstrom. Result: 114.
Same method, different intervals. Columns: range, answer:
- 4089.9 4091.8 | 98.1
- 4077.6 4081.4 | 110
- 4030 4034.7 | 111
